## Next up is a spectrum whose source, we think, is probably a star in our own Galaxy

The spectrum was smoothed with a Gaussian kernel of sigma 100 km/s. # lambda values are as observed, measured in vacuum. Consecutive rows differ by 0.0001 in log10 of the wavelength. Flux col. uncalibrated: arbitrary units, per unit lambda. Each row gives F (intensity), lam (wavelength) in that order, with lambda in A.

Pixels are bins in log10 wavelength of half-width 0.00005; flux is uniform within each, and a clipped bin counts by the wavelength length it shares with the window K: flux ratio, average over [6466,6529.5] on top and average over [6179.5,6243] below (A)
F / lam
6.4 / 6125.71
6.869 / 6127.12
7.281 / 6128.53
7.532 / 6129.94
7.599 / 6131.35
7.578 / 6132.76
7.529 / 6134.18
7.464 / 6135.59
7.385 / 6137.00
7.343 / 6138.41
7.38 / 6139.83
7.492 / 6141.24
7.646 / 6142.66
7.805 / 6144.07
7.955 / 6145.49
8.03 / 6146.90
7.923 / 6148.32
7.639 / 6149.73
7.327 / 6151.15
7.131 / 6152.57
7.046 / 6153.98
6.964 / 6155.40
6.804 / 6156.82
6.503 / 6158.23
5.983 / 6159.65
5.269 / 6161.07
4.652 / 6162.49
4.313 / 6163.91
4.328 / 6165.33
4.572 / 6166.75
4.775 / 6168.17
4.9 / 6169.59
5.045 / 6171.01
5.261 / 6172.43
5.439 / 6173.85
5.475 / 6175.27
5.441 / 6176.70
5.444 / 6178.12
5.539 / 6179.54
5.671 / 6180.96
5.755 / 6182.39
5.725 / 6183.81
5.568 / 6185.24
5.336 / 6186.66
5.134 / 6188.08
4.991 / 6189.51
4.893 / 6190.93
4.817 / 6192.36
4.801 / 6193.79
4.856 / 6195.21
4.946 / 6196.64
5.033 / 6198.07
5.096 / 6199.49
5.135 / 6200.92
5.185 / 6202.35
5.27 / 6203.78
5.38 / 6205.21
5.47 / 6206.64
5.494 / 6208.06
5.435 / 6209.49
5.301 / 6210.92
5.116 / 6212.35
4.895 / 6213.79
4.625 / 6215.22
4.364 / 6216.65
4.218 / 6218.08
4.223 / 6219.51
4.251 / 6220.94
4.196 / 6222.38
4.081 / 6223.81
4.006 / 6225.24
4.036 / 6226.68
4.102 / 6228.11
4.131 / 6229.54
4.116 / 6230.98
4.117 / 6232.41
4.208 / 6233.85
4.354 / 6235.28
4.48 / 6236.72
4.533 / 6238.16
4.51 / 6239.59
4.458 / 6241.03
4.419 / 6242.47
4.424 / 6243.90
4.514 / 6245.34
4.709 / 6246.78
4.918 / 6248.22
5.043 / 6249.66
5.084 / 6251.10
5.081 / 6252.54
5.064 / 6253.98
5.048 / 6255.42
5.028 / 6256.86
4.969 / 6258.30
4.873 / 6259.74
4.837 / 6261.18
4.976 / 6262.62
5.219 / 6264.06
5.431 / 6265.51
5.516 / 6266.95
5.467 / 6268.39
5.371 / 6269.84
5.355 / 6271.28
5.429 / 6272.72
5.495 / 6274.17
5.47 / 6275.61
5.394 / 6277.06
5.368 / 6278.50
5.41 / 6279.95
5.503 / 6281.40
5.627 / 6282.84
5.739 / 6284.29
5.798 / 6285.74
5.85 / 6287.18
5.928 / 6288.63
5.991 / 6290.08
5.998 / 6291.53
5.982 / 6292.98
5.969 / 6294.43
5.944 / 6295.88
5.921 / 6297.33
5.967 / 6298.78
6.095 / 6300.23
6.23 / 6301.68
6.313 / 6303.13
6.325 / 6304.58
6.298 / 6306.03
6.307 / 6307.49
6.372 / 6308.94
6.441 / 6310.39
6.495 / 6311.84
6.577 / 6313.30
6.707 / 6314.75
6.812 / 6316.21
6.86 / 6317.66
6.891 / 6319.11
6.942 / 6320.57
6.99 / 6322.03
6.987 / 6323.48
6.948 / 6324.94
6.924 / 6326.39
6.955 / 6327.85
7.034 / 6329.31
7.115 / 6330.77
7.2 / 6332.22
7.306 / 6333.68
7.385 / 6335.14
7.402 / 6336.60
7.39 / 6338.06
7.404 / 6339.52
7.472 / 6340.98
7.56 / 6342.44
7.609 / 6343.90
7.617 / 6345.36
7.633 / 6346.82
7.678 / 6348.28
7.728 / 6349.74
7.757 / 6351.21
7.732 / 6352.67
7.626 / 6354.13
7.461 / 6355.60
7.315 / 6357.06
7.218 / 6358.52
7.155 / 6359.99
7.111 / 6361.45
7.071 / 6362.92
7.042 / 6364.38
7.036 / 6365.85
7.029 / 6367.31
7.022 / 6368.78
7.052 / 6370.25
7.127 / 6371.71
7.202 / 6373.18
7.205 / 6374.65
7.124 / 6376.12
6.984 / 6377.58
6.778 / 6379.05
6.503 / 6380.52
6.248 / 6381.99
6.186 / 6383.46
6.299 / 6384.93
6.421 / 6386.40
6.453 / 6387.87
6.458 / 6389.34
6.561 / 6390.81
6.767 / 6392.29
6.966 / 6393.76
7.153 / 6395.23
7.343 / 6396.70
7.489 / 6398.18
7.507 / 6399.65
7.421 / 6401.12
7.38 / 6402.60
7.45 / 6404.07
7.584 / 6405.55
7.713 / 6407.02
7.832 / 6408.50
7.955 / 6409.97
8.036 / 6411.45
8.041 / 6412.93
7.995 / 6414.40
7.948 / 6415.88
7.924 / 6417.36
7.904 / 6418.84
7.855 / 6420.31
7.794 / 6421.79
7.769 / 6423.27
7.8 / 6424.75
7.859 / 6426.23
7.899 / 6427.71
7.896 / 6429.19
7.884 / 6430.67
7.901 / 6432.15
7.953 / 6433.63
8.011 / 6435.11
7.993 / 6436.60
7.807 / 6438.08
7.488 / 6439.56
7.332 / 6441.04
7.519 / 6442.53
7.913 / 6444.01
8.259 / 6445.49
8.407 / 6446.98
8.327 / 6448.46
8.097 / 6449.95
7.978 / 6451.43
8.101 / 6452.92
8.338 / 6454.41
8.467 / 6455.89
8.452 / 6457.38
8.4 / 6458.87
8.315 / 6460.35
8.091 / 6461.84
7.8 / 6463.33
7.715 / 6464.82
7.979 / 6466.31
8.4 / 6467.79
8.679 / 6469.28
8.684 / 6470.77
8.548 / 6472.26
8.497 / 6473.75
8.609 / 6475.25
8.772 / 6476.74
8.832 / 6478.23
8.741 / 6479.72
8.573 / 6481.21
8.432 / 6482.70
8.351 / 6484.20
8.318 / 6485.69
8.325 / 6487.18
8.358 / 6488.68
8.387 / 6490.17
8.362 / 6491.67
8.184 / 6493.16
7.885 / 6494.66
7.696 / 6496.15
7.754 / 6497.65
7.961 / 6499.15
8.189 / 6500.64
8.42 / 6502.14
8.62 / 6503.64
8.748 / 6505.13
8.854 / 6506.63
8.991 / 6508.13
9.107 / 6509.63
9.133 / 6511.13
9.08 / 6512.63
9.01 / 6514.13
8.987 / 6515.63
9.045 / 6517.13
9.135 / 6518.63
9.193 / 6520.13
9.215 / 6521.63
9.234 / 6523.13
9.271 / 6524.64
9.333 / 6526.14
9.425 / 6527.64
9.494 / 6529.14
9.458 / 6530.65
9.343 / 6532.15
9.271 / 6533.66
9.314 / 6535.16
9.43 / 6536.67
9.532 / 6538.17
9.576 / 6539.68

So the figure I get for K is 1.8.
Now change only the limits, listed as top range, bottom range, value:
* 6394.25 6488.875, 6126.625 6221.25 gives 1.37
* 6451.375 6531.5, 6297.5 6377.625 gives 1.22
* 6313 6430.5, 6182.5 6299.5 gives 1.44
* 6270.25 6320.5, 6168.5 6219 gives 1.17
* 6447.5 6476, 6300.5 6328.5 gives 1.25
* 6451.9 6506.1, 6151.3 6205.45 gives 1.54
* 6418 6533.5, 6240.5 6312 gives 1.53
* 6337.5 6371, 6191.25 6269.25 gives 1.55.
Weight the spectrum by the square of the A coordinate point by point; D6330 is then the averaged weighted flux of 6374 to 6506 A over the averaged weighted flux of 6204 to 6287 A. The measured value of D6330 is 1.7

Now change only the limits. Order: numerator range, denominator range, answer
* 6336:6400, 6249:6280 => 1.41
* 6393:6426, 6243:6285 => 1.55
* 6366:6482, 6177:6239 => 1.70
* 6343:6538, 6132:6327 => 1.52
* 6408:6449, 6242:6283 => 1.62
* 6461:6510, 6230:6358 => 1.47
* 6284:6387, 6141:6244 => 1.35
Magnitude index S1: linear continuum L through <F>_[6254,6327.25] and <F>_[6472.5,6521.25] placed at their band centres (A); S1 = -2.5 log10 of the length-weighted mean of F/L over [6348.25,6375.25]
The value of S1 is -0.07 mag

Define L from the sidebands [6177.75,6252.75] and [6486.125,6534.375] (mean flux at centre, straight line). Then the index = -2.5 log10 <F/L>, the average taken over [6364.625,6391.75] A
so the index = 0.04 mag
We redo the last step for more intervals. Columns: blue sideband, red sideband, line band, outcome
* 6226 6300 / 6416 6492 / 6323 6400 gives -0.07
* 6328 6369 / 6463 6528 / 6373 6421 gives 0.08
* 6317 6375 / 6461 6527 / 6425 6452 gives 0.02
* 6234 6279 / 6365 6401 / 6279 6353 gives -0.14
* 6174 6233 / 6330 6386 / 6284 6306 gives 0.04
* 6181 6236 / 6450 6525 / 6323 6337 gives -0.11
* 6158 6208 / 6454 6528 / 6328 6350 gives -0.08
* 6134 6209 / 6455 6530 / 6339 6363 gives -0.01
